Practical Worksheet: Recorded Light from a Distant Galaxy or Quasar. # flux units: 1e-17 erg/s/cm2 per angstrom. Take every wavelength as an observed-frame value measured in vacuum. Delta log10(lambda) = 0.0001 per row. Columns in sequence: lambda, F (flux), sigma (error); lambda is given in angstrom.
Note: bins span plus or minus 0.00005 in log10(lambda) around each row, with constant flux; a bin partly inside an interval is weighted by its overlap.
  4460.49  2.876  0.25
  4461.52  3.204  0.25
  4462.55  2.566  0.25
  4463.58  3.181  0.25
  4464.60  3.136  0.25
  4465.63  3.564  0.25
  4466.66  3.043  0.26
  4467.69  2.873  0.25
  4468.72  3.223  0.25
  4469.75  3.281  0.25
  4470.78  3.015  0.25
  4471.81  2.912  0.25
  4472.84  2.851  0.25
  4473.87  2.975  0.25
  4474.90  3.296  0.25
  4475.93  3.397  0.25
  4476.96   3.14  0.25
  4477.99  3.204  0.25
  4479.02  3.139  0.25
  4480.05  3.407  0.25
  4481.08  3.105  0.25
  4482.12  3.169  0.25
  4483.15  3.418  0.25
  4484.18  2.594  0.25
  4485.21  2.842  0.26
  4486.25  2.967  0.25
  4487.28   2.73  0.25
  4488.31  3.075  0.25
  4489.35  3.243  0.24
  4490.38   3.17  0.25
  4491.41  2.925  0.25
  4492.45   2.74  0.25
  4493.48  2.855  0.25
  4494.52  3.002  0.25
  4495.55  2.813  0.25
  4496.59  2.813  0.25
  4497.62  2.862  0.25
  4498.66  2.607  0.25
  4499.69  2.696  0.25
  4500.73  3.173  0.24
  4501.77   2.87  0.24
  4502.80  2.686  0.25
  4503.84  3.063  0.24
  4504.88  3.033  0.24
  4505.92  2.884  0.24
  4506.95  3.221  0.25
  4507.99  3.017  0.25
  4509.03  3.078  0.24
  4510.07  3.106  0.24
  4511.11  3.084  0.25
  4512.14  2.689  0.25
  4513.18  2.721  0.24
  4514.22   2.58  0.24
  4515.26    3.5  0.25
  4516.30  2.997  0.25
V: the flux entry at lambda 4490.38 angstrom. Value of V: 3.17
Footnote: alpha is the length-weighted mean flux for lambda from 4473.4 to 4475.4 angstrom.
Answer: 3.14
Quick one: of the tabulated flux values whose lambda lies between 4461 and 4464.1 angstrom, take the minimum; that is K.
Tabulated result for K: 2.566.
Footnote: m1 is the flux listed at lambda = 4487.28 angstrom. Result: 2.73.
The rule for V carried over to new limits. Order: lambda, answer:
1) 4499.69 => 2.696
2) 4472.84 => 2.851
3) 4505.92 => 2.884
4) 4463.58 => 3.181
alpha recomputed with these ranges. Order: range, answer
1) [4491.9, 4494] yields 2.79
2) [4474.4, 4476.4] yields 3.35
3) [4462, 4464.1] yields 2.88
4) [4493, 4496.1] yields 2.89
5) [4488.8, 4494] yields 2.99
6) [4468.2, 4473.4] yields 3.05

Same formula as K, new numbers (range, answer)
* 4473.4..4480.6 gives 2.975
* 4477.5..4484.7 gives 2.594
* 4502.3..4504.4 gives 2.686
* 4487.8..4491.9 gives 2.925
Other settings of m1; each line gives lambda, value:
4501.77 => 2.87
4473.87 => 2.975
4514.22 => 2.58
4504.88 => 3.033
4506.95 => 3.221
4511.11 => 3.084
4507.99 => 3.017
